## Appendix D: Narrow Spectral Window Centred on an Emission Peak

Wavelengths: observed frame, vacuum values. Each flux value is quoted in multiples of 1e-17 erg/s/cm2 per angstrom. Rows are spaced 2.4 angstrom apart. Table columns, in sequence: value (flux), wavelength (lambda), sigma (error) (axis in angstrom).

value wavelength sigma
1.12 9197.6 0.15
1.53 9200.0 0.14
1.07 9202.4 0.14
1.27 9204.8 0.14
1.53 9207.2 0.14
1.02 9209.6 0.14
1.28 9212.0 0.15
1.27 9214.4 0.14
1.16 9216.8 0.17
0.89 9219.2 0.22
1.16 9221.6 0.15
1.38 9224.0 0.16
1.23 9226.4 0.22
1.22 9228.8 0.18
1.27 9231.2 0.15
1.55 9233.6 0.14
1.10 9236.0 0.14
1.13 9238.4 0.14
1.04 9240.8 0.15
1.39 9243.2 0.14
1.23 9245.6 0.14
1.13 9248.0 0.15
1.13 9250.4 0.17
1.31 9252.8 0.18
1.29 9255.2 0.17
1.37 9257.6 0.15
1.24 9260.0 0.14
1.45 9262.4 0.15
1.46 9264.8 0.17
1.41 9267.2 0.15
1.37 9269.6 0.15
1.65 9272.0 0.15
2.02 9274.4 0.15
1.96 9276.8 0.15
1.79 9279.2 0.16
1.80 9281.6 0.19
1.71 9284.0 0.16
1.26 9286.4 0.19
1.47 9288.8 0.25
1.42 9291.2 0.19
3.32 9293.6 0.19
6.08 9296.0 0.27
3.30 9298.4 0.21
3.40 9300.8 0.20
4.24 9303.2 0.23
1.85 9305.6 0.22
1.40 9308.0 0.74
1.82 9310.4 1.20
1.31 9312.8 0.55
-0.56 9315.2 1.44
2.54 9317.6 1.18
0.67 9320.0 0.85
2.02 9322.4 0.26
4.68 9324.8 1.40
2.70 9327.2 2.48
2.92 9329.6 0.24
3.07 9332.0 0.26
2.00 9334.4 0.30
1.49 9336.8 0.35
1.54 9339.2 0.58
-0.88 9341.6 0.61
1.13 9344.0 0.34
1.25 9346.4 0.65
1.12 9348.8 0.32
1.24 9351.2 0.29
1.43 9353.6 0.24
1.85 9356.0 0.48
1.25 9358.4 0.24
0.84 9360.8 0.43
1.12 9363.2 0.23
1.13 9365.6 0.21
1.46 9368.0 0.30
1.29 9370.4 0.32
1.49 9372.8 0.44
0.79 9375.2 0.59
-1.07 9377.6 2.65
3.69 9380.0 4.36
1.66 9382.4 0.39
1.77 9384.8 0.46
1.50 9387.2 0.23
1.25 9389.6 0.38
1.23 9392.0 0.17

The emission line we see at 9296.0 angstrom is H-alpha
